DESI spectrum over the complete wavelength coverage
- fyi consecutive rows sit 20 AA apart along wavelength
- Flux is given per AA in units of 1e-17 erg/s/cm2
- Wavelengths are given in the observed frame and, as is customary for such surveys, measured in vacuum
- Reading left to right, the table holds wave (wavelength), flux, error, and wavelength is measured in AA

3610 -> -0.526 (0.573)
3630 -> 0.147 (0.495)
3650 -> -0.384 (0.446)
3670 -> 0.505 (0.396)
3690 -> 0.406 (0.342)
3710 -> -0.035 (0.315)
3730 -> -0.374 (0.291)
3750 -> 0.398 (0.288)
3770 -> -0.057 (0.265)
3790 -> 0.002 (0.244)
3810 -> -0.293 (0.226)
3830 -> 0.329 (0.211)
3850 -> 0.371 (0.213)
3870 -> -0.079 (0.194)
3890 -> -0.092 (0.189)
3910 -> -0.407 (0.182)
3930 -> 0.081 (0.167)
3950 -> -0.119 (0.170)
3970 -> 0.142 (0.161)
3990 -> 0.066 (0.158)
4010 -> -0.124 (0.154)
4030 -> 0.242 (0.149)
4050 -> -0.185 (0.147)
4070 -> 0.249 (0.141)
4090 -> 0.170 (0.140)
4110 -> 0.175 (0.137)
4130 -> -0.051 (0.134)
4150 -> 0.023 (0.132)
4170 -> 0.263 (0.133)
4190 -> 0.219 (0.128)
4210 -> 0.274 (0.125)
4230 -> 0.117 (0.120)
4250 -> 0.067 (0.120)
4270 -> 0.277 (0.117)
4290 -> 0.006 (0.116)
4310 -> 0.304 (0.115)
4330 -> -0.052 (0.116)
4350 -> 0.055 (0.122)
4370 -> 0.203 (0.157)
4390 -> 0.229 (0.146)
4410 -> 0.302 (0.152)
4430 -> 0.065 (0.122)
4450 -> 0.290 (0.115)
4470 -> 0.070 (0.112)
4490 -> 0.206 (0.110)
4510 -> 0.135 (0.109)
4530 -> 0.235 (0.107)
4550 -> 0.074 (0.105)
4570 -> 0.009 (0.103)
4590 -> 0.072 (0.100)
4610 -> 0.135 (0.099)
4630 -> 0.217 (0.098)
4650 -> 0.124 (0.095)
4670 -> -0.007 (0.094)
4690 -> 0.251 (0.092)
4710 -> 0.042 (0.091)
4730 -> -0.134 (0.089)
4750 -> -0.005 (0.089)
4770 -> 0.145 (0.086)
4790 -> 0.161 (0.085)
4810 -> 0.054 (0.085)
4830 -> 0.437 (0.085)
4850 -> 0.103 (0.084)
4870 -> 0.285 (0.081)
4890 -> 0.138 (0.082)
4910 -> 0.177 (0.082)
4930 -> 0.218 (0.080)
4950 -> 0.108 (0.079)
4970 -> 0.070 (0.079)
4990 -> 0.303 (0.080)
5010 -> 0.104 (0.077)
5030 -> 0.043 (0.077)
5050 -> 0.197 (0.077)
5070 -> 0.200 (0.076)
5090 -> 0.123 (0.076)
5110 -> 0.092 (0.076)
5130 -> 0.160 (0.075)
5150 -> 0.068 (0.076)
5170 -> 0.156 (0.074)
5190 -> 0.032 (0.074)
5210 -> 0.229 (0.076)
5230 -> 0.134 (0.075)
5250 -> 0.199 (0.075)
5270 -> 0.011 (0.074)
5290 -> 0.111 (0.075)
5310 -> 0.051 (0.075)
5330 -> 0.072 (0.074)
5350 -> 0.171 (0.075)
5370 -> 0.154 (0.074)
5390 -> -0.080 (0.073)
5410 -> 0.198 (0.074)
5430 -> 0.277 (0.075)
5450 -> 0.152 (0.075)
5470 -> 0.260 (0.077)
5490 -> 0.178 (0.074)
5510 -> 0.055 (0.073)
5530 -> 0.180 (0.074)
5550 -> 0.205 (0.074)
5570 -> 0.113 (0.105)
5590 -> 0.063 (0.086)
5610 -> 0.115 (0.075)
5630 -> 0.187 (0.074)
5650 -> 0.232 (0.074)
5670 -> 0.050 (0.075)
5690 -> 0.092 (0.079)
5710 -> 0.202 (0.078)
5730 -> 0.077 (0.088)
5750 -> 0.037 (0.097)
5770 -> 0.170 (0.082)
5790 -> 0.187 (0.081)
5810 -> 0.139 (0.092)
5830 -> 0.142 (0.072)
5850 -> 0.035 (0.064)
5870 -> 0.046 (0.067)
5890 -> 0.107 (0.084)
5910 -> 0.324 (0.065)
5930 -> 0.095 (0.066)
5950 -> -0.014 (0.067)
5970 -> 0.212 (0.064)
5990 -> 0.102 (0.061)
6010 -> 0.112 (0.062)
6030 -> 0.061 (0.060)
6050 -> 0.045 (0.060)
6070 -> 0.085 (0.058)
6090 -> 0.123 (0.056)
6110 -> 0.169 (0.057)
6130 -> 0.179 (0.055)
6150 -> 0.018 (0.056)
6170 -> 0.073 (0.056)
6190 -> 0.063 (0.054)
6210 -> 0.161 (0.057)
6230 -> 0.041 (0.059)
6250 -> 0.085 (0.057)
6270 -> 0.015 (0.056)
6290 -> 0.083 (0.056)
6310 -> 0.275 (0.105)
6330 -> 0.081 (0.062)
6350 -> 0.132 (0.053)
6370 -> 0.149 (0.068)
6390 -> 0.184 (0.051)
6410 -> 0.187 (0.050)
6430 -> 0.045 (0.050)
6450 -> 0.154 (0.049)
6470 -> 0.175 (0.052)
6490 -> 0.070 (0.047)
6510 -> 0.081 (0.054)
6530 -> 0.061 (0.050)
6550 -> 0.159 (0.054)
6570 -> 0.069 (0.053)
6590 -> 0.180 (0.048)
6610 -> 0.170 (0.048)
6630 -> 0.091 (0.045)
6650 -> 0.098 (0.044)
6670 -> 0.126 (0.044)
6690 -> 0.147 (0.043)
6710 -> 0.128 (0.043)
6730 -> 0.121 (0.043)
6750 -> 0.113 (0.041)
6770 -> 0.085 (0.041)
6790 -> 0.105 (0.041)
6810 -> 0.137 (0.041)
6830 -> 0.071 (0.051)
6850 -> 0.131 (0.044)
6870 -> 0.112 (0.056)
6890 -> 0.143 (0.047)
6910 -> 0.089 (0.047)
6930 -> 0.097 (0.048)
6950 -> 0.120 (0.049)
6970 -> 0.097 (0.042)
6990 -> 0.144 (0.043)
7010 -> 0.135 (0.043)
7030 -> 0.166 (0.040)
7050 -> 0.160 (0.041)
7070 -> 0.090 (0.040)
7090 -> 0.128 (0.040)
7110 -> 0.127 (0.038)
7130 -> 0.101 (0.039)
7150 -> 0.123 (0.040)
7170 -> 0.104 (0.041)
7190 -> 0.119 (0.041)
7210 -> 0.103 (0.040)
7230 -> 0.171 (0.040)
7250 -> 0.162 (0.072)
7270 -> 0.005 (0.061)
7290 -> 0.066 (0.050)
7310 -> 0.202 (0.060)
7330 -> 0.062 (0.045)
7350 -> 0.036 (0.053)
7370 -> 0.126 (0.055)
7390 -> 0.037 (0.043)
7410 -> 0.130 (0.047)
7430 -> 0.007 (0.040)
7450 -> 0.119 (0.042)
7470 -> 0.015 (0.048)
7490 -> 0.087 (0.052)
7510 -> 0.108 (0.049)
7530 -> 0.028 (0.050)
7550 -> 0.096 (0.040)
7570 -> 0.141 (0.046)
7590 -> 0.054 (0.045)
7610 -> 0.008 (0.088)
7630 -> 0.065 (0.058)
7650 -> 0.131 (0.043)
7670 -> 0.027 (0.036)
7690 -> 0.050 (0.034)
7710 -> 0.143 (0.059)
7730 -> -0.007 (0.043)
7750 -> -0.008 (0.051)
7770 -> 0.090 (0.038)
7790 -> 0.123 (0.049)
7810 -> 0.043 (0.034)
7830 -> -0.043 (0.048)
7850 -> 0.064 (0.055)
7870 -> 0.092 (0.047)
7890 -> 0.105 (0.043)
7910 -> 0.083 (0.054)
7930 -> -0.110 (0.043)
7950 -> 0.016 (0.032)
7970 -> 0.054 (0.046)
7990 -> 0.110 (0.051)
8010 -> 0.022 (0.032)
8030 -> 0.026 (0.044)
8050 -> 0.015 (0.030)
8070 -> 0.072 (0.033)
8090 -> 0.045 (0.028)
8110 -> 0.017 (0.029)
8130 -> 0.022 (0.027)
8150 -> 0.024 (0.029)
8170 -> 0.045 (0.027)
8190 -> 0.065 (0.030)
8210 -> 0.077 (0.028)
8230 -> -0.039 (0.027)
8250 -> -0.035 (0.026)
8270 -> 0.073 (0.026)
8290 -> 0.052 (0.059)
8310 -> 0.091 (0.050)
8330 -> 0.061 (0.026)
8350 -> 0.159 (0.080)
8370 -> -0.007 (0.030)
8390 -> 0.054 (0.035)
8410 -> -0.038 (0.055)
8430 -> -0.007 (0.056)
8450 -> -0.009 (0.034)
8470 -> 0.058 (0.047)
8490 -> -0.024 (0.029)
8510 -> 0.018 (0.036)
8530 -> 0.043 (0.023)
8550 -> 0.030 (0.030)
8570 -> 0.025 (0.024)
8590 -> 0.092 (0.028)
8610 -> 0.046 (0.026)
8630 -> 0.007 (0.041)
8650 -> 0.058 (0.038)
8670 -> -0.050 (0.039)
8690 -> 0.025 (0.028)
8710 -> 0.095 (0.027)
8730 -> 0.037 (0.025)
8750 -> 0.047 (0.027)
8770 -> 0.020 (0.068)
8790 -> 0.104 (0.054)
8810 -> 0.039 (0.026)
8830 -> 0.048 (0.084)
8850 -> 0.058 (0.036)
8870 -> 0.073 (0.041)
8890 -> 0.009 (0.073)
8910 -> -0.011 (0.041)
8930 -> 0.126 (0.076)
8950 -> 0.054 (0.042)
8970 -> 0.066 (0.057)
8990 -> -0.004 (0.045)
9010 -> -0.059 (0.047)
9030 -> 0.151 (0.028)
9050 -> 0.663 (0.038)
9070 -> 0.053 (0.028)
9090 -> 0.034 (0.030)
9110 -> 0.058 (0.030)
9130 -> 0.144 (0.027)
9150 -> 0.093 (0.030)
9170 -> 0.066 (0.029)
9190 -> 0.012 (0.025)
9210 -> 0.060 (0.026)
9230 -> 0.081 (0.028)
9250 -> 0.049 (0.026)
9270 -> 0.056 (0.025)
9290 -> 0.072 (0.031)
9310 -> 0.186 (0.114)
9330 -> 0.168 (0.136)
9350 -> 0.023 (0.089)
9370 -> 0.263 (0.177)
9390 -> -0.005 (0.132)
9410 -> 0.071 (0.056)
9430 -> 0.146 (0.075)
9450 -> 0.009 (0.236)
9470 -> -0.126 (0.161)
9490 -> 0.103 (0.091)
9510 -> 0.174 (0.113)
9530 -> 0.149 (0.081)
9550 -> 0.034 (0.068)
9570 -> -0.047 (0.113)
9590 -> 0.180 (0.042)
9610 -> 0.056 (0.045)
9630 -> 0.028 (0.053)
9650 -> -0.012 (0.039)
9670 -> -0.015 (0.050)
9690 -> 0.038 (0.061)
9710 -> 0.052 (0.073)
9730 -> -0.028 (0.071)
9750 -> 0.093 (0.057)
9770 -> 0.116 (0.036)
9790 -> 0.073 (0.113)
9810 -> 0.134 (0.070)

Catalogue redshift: 1.426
